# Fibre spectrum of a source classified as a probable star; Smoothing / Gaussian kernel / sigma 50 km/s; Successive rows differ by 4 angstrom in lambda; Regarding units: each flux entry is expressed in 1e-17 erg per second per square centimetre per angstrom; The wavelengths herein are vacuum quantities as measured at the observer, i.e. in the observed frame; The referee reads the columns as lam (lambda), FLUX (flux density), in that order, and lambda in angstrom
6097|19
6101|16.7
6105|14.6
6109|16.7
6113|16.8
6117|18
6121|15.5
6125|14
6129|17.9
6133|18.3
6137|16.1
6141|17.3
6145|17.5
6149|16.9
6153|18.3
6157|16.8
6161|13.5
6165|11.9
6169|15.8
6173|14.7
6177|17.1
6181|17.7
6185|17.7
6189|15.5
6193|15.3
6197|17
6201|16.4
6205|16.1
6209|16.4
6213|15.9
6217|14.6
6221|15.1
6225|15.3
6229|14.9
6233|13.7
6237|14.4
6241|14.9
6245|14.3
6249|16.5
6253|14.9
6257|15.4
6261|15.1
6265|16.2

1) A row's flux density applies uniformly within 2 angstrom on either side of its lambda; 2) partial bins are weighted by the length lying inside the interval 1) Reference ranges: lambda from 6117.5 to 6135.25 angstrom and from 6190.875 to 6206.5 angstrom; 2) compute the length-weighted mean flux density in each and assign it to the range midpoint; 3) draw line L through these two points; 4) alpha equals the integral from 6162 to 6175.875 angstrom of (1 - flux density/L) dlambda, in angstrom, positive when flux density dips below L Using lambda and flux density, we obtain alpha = 1.8 angstrom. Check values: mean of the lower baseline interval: 16.6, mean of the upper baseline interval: 16.2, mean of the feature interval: 14.3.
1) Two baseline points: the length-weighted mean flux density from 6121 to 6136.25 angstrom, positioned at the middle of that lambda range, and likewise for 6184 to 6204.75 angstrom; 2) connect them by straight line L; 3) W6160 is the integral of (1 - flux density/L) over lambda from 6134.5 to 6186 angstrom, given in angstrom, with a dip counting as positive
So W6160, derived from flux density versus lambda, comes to 0.5 angstrom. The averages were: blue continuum 16.5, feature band 16.2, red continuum 16.3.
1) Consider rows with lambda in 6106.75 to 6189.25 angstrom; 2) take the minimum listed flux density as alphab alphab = 11.9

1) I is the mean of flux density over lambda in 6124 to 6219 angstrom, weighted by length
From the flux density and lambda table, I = 16.2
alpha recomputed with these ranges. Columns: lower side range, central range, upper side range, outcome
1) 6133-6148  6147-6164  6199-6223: 0.7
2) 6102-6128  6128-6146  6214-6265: -1.7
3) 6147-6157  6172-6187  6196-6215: -0.1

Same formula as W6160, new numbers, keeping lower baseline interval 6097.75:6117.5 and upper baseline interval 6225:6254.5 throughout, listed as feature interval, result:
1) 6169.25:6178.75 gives -0.1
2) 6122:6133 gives 0.0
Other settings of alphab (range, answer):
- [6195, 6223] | 14.6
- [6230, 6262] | 13.7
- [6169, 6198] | 14.7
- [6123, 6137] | 14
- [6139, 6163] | 13.5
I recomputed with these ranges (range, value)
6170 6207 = 16.4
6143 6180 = 15.9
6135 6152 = 17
